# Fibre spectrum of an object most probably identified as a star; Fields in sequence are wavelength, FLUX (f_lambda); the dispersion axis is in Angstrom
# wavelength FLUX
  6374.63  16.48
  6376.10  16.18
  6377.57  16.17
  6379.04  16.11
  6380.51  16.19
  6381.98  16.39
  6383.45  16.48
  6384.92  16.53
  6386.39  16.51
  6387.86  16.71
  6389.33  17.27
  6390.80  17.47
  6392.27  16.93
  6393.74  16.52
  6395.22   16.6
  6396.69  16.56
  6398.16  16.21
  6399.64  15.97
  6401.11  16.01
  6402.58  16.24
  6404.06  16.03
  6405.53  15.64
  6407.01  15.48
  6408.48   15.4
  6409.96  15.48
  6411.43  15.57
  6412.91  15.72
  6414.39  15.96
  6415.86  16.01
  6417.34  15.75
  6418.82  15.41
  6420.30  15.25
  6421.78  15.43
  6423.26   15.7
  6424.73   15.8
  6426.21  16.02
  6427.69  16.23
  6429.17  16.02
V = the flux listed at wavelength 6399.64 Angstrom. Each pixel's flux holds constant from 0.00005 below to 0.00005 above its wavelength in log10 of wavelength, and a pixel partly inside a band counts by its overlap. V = 15.97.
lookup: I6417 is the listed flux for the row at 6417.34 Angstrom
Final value 15.75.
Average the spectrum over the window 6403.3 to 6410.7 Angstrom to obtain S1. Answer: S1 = 15.6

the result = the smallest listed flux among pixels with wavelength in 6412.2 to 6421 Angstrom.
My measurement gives 15.25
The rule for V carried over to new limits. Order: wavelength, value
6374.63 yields 16.48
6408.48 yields 15.4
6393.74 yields 16.52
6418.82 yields 15.41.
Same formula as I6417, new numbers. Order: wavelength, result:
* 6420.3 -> 15.25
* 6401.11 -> 16.01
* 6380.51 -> 16.19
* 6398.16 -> 16.21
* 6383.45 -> 16.48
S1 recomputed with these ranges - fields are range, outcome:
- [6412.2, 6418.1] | 15.9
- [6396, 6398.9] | 16.4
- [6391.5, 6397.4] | 16.7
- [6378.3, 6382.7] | 16.2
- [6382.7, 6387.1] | 16.5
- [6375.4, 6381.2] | 16.2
